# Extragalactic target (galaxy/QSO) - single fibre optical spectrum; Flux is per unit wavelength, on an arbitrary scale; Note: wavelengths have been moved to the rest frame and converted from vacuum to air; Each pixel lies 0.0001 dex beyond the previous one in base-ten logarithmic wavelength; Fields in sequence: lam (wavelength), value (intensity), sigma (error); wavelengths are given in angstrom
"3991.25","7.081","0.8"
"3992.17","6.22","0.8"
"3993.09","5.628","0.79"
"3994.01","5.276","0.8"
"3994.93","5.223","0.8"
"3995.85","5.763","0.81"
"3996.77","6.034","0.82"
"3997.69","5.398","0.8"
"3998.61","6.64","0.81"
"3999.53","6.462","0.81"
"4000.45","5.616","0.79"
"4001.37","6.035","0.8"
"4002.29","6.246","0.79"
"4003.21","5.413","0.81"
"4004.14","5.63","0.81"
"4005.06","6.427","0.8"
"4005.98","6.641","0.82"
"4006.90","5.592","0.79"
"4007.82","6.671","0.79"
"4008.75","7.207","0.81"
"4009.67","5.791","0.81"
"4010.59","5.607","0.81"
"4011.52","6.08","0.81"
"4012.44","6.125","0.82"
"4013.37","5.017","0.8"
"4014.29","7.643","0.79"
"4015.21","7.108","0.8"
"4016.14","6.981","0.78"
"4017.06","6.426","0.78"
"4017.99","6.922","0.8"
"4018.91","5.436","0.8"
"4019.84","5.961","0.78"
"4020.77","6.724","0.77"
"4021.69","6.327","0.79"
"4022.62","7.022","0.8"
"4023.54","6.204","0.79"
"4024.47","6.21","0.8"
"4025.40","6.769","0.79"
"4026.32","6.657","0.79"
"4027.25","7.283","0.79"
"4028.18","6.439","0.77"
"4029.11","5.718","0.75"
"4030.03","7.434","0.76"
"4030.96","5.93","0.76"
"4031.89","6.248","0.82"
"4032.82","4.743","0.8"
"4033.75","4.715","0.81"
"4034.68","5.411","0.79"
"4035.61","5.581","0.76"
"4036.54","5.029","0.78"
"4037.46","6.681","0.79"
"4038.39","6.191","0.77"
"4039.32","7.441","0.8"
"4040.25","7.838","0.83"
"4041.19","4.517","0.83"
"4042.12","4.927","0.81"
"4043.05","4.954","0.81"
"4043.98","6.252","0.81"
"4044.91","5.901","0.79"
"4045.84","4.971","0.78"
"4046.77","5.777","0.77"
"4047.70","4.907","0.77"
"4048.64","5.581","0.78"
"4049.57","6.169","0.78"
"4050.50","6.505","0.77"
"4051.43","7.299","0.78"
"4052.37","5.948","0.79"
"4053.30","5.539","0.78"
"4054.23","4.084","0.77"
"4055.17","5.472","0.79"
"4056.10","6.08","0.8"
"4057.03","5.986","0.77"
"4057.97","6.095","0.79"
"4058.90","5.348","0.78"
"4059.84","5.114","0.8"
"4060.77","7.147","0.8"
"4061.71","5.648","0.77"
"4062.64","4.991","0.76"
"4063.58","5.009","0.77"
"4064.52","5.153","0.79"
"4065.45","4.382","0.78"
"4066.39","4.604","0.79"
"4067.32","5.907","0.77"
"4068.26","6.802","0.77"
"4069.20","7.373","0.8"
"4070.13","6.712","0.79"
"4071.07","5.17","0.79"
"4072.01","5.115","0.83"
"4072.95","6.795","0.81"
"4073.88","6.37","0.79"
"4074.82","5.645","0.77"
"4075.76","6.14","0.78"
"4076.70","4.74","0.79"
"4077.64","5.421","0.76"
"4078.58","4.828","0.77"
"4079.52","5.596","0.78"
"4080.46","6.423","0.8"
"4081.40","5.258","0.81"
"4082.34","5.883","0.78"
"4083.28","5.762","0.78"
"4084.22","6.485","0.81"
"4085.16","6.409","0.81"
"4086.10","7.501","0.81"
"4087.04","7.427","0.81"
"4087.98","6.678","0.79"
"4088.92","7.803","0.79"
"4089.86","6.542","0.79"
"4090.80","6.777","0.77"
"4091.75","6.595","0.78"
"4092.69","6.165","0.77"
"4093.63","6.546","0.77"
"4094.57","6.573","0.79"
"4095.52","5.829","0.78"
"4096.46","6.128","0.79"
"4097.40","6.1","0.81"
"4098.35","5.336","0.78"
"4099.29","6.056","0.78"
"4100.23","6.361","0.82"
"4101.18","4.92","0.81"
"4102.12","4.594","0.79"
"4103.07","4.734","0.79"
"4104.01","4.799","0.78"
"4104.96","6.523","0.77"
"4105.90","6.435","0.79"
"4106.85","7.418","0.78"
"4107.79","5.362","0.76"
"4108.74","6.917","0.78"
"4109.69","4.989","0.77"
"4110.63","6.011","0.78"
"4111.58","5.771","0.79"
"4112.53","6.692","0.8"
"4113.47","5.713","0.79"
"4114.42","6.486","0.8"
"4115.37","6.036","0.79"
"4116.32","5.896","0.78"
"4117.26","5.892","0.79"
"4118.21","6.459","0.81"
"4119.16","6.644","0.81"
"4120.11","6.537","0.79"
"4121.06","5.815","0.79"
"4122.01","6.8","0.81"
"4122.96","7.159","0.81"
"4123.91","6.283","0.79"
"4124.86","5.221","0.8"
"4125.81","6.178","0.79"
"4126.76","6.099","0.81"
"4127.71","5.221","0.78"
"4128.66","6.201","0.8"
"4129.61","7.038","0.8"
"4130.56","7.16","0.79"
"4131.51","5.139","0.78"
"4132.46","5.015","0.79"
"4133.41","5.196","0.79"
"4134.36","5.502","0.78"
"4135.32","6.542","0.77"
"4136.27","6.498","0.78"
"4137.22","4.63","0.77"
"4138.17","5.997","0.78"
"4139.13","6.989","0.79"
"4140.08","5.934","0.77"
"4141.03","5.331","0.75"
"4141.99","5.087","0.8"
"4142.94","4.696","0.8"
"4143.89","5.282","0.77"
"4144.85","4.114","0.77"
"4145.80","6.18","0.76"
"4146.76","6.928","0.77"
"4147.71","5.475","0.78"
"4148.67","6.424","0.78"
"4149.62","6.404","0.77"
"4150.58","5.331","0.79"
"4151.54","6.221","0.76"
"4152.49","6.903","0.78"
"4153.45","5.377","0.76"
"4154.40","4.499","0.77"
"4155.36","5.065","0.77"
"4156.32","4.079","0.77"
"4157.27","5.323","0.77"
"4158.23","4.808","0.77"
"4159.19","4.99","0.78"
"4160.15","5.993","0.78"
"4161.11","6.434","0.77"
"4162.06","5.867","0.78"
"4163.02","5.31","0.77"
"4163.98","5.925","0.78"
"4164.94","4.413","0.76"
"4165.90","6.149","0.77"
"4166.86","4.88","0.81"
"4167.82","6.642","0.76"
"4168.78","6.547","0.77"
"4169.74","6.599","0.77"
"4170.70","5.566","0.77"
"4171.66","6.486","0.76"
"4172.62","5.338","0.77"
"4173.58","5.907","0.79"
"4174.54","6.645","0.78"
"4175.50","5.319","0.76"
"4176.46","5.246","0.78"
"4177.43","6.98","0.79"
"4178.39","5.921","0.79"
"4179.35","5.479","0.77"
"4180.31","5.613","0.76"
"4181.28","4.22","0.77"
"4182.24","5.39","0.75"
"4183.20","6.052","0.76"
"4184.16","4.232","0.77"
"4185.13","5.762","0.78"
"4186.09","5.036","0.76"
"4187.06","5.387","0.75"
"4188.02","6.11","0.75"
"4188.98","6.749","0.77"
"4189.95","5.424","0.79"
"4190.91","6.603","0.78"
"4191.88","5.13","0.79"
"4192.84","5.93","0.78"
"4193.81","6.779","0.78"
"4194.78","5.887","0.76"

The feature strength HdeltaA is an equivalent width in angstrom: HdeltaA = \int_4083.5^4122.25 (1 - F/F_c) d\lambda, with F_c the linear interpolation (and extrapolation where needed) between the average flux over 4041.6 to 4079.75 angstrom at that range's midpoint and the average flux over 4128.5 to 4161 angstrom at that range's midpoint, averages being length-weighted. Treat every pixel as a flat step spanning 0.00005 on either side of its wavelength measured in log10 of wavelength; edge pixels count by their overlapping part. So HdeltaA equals -3.7 angstrom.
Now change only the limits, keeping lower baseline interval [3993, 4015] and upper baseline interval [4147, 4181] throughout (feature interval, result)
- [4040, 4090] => 0.43 angstrom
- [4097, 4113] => 0.02 angstrom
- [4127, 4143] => -0.09 angstrom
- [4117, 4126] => -0.79 angstrom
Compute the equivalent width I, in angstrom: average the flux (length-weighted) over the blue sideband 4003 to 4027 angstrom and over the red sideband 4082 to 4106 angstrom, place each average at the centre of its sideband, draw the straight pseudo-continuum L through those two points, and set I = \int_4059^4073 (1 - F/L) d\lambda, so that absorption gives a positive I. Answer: 1.3 angstrom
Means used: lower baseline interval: 6.35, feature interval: 5.68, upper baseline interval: 6.19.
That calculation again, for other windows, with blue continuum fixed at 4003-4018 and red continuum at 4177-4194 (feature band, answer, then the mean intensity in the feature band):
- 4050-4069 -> 1.4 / 5.68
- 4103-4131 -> -1.1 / 6.17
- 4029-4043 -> 0.8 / 5.87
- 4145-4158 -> 0.4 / 5.65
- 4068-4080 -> 0.4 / 5.88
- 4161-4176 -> -0.3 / 5.87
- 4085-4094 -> -1.2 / 6.87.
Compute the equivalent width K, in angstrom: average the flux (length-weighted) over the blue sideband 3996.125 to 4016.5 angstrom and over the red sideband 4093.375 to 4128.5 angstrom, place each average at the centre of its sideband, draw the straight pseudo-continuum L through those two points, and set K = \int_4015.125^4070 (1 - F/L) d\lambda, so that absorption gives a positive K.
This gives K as 1.53 angstrom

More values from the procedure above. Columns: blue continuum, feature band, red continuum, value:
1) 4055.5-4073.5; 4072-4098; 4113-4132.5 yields -1.35 angstrom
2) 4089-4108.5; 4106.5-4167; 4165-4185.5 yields 0.62 angstrom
